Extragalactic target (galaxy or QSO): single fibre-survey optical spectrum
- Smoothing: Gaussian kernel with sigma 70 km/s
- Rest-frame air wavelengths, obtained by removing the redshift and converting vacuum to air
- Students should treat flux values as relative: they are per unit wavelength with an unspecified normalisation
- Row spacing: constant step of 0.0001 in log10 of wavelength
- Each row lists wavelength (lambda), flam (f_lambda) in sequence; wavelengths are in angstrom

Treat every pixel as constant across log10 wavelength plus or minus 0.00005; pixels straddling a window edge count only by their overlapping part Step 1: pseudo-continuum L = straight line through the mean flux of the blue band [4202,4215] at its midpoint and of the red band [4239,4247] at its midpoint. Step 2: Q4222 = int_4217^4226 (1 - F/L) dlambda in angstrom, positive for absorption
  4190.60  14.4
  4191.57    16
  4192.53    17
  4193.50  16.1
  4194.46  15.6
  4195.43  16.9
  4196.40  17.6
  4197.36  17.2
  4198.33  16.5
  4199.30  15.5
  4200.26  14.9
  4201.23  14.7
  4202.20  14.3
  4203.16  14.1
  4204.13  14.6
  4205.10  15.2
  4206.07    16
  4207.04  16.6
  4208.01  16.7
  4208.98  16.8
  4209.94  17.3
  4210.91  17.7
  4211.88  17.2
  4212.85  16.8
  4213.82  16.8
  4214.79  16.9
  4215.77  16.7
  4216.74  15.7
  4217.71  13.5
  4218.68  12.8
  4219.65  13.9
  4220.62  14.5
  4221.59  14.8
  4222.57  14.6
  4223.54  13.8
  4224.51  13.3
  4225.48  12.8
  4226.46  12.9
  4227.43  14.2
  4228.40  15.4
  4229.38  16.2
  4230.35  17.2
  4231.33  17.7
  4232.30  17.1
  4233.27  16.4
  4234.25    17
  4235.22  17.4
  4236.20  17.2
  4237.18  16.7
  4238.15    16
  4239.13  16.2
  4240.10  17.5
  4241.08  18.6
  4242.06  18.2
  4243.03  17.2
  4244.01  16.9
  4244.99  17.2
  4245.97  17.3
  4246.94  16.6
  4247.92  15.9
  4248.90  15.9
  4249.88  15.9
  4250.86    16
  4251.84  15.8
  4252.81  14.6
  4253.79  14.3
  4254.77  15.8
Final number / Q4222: 1.54 angstrom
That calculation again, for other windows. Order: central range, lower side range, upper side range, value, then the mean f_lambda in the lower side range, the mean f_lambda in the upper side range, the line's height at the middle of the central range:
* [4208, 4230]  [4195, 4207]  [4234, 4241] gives 1.38 angstrom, 15.7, 17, 16.3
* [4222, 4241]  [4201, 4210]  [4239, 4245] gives 1.27 angstrom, 15.6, 17.5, 16.9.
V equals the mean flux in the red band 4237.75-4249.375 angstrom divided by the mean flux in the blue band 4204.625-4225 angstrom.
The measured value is 1.09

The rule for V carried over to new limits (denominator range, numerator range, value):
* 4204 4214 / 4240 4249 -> 1.03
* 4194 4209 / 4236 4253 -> 1.06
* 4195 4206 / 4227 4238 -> 1.06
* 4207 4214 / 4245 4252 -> 0.96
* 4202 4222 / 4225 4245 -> 1.05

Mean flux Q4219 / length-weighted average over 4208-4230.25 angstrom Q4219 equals 15.3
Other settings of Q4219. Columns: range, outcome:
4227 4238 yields 16.6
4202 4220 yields 15.8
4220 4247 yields 16.1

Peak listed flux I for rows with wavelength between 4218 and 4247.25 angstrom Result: 18.6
